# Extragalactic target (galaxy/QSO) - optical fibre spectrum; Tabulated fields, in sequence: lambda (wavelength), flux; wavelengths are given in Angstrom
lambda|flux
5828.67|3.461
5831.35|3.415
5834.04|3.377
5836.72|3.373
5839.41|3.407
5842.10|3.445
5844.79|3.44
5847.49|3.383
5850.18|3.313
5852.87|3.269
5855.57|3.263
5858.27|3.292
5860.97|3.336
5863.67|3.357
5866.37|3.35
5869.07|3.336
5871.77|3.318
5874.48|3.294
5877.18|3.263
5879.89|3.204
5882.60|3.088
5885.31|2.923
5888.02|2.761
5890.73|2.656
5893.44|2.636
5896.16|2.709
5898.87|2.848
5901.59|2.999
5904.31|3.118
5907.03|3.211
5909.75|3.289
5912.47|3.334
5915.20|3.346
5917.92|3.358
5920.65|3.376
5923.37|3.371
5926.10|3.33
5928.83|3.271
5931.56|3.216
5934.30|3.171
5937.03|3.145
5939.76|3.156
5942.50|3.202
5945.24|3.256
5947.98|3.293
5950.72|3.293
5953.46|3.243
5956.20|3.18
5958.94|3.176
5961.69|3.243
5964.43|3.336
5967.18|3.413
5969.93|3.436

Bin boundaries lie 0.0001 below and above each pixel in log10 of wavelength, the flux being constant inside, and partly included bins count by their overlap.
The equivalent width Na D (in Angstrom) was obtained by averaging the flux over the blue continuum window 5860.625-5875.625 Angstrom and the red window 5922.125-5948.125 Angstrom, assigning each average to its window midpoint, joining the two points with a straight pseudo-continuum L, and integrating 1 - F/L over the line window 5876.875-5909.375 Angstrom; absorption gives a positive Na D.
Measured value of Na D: 3.40 Angstrom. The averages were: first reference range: 3.33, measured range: 2.95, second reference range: 3.24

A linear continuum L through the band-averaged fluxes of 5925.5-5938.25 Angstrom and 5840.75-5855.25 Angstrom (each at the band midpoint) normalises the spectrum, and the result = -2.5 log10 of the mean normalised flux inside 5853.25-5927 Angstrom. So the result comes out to 0.043 mag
